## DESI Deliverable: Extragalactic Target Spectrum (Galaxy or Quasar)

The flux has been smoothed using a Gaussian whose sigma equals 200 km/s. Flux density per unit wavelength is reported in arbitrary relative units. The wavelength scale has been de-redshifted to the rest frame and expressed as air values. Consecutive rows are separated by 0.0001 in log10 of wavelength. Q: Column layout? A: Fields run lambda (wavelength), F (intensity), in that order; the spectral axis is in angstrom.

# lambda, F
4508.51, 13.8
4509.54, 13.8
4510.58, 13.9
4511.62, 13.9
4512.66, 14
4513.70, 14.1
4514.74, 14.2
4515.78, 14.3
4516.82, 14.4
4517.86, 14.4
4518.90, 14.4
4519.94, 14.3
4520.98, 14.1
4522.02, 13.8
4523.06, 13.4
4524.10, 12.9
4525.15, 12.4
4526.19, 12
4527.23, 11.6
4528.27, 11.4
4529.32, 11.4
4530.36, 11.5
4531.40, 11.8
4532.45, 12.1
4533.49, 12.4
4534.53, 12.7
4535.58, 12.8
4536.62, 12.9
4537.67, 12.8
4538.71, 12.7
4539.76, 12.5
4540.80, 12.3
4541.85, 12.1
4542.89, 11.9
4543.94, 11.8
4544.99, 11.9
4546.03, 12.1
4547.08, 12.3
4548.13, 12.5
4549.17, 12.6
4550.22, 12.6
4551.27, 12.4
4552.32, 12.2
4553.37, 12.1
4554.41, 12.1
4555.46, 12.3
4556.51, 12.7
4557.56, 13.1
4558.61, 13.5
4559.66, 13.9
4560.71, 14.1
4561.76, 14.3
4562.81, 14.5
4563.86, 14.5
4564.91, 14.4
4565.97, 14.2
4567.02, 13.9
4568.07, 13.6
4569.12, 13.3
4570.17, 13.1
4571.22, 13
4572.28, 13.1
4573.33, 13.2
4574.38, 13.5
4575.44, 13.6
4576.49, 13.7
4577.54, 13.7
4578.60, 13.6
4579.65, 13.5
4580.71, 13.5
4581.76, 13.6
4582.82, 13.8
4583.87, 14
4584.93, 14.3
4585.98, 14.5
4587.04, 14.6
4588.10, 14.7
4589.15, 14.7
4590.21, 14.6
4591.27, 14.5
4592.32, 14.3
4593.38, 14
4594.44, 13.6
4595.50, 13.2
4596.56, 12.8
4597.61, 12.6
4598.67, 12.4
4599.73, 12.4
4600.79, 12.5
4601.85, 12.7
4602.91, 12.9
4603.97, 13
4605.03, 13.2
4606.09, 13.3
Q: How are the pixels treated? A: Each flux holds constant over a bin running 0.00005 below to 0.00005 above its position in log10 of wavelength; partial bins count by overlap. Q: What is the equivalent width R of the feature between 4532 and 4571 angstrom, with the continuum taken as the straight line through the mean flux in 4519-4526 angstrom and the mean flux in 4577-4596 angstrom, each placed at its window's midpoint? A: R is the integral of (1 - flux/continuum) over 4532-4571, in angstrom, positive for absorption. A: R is 2.4 angstrom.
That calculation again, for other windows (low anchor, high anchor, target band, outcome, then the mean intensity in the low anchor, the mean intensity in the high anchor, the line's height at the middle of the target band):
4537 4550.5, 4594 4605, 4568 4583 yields -1.0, 12.3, 12.8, 12.6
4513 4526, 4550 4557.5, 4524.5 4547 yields 1.7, 13.8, 12.4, 13.1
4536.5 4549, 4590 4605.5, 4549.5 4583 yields -1.8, 12.3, 13.2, 12.7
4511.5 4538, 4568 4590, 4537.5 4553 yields 1.2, 13.1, 13.8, 13.3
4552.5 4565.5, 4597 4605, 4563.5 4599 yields -2.0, 13.4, 12.7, 13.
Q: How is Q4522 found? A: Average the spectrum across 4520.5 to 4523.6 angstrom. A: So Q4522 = 13.8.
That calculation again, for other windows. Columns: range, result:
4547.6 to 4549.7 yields 12.6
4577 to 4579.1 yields 13.6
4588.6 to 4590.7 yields 14.7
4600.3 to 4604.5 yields 12.8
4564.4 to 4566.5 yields 14.2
